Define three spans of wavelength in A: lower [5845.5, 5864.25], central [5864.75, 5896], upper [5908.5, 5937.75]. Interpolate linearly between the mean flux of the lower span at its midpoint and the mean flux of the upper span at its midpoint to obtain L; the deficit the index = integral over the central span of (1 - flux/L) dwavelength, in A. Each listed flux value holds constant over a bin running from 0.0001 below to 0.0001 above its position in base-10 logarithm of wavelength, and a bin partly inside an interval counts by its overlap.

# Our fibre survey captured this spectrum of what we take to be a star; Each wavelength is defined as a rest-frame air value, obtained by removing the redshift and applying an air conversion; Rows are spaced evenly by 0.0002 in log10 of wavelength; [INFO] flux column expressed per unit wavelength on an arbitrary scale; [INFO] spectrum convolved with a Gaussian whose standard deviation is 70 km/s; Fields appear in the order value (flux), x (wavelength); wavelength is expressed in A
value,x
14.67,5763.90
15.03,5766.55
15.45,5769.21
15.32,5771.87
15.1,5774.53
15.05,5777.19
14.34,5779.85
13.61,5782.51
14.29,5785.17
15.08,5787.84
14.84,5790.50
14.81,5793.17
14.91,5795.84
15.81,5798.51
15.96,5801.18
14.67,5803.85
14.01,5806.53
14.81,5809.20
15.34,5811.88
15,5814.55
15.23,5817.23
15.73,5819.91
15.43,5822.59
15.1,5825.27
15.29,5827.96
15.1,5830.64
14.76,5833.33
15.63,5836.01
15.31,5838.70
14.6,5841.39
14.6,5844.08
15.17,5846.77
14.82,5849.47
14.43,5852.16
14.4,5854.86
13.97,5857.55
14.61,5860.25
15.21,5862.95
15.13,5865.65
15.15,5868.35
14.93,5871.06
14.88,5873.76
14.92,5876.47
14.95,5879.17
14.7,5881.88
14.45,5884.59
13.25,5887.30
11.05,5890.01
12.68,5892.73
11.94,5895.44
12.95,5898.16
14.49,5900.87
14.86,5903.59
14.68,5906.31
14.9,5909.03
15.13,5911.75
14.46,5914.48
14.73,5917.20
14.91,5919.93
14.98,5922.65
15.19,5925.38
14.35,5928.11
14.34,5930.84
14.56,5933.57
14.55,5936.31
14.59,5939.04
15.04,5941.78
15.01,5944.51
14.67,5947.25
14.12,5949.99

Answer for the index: 1.4 A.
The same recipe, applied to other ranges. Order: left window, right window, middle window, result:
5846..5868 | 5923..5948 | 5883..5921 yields 2.1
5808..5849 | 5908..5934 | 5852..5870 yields 0.3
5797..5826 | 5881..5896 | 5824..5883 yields -3.8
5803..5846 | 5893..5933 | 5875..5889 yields 0.2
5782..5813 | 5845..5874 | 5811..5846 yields -0.8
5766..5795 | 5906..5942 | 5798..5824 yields -0.7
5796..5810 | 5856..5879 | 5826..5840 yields -0.2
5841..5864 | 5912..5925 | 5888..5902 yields 2.0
